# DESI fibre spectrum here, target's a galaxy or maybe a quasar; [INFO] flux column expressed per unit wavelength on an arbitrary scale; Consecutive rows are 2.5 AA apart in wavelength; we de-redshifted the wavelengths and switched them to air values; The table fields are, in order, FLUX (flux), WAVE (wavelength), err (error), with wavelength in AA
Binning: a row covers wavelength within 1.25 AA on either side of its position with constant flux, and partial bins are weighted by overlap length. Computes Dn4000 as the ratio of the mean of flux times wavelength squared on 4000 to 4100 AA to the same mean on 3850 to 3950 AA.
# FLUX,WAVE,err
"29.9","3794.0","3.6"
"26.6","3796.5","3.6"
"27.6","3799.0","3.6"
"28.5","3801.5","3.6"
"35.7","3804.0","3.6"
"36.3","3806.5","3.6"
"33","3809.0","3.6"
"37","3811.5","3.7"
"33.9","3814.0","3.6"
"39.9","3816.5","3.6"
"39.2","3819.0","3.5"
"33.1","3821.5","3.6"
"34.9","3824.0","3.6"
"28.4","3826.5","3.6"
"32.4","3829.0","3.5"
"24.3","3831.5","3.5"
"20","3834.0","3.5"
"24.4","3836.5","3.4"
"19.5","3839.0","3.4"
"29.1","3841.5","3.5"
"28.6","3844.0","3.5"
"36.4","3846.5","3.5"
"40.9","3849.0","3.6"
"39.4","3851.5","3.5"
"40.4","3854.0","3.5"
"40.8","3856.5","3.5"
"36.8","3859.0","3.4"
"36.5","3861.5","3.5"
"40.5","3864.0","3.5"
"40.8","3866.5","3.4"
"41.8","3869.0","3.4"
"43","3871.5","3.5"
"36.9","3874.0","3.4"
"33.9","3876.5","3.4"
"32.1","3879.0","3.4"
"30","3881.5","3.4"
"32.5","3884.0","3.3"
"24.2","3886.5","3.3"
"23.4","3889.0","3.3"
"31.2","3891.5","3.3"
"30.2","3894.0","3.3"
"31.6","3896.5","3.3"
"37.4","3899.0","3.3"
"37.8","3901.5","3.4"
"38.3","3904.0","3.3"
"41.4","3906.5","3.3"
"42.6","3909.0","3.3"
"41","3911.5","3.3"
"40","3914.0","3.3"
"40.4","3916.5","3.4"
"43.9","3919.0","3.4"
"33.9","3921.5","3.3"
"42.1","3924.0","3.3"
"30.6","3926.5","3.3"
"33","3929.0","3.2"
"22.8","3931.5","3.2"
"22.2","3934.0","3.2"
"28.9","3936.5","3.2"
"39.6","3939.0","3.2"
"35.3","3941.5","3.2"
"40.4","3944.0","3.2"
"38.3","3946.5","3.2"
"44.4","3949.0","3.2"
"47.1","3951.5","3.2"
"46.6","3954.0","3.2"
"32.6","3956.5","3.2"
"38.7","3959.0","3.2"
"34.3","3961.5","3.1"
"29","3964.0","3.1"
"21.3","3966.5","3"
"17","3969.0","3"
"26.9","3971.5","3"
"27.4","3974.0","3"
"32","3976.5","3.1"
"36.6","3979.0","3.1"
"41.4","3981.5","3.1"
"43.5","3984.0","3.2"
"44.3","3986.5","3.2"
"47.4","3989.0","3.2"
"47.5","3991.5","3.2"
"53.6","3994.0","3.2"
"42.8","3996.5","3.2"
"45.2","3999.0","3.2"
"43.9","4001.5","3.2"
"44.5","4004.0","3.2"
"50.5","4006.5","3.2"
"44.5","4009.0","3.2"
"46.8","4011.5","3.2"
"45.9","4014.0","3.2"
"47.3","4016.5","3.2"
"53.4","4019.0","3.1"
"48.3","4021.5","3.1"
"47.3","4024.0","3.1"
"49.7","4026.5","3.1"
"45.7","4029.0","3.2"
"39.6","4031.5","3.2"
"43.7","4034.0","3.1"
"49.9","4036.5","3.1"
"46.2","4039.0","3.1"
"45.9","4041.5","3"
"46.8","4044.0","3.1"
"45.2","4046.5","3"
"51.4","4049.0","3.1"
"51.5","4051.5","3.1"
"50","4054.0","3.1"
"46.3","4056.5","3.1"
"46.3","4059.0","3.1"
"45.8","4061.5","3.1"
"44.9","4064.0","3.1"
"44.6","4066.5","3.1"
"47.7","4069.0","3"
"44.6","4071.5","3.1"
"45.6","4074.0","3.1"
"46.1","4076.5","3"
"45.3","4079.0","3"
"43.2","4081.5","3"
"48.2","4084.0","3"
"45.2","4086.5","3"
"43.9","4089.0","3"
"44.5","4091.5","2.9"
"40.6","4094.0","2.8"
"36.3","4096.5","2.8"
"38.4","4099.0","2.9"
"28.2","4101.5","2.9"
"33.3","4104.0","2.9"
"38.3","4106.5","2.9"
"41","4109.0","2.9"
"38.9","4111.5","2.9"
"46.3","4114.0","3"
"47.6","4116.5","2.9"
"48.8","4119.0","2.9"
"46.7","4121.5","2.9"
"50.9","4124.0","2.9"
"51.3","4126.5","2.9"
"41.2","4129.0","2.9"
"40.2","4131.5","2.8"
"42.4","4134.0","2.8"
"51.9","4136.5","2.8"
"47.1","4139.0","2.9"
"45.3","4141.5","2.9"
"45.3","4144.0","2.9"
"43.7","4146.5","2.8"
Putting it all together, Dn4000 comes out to 1.4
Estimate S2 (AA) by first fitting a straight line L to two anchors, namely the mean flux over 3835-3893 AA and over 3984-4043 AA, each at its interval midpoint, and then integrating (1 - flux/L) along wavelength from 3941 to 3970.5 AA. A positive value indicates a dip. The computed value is 4.4 AA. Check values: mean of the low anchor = 34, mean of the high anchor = 46.6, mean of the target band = 35.3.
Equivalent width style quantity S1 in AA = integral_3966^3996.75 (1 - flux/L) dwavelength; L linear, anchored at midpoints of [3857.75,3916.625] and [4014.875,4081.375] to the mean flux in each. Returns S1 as 3.8 AA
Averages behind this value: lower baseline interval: 35.9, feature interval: 37.3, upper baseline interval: 46.8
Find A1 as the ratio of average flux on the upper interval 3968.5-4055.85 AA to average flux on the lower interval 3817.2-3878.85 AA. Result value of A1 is 1.3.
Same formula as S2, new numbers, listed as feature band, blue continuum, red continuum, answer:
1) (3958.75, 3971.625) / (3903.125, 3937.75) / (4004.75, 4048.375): 4.2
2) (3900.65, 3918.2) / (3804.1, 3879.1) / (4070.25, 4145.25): -1.7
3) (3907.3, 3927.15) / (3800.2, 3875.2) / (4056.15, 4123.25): -1.3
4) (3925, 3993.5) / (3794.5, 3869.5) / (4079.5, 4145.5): 4.6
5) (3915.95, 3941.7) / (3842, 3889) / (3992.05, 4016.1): 4.5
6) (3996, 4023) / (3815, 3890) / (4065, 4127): -4.7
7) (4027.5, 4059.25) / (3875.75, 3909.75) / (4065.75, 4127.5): -4.8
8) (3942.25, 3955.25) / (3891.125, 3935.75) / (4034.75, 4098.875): -1.8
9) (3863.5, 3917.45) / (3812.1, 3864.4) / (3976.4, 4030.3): 1.9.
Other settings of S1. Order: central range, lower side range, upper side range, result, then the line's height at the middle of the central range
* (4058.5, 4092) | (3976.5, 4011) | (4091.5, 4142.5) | -1.6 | 43.4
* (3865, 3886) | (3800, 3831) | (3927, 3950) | -1.3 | 33.9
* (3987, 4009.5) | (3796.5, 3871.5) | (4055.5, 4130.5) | -3.7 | 40.1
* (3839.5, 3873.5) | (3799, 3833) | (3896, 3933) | -2.7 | 34.9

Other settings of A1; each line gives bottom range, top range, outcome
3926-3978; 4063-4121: 1.30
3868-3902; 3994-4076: 1.41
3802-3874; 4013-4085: 1.36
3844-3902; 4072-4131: 1.21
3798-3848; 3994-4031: 1.51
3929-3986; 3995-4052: 1.37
